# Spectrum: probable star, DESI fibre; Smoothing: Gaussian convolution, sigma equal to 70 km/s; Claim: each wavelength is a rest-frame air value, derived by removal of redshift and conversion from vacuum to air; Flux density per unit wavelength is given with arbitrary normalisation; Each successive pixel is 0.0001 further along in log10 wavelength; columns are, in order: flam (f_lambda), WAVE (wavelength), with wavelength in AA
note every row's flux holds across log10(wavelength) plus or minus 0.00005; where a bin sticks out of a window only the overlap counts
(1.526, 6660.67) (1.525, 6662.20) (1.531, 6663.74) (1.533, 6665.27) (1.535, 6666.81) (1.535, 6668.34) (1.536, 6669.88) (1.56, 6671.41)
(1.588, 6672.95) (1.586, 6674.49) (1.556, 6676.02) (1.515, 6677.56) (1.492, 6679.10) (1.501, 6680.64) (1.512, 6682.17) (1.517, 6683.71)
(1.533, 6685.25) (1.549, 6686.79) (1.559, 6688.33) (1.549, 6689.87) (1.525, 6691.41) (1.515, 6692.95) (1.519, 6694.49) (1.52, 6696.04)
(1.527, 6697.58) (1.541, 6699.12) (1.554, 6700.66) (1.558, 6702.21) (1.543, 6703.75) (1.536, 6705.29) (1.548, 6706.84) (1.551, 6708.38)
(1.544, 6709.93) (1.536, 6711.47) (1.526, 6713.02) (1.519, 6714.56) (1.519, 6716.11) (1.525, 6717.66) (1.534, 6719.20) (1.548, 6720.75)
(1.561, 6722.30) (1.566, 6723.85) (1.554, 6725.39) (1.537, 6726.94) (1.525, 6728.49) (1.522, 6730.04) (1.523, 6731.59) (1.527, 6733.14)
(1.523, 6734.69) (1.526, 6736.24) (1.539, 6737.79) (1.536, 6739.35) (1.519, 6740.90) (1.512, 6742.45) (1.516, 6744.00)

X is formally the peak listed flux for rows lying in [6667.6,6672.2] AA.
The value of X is 1.56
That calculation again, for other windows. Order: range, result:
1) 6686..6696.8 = 1.559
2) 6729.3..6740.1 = 1.539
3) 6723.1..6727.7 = 1.566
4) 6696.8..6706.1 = 1.558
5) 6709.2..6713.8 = 1.544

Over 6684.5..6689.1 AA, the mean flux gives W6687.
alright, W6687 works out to 1.55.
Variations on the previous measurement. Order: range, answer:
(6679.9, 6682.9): 1.51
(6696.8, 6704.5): 1.55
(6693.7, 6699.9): 1.53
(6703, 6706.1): 1.54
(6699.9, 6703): 1.55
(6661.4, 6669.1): 1.53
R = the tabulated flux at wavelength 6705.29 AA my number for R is 1.536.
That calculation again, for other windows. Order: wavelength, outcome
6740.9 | 1.519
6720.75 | 1.548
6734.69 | 1.523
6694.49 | 1.519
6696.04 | 1.52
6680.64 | 1.501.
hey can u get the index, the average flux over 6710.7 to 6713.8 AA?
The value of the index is 1.53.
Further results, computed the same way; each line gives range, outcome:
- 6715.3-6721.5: 1.53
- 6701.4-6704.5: 1.55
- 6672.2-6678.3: 1.56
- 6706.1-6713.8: 1.54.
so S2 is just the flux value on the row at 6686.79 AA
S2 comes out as 1.549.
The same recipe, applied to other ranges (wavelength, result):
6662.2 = 1.525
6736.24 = 1.526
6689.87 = 1.549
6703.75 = 1.543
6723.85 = 1.566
